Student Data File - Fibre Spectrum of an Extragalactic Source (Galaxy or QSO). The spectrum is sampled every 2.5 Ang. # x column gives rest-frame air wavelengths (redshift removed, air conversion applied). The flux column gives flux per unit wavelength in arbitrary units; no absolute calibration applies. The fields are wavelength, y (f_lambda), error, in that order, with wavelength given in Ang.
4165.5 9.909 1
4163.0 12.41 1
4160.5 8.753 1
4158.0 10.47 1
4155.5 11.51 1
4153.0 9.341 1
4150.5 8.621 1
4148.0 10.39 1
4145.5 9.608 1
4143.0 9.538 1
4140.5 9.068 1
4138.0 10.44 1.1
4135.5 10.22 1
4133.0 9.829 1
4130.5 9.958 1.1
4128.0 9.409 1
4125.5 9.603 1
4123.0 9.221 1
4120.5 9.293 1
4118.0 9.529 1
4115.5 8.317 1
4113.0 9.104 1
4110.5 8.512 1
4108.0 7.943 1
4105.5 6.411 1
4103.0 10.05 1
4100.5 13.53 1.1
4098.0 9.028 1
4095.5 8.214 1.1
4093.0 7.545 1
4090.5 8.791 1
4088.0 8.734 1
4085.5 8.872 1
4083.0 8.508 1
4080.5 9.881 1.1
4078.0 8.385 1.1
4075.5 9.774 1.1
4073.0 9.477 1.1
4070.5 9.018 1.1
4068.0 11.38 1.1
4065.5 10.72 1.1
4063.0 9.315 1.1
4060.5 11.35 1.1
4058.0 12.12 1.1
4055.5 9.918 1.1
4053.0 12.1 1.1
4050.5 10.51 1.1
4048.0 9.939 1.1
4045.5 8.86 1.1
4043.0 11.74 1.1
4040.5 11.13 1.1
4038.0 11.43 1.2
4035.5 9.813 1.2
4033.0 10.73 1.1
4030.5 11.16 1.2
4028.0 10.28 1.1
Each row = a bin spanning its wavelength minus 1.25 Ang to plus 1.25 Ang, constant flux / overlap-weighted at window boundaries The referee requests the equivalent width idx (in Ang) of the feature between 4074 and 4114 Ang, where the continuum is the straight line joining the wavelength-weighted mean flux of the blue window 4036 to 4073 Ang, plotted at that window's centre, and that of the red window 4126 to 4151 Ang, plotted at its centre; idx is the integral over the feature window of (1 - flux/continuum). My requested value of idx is 4.9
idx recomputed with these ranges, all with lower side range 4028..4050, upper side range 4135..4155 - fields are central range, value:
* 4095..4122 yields 2.42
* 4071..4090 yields 2.16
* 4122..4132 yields 0.29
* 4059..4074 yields 0.14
